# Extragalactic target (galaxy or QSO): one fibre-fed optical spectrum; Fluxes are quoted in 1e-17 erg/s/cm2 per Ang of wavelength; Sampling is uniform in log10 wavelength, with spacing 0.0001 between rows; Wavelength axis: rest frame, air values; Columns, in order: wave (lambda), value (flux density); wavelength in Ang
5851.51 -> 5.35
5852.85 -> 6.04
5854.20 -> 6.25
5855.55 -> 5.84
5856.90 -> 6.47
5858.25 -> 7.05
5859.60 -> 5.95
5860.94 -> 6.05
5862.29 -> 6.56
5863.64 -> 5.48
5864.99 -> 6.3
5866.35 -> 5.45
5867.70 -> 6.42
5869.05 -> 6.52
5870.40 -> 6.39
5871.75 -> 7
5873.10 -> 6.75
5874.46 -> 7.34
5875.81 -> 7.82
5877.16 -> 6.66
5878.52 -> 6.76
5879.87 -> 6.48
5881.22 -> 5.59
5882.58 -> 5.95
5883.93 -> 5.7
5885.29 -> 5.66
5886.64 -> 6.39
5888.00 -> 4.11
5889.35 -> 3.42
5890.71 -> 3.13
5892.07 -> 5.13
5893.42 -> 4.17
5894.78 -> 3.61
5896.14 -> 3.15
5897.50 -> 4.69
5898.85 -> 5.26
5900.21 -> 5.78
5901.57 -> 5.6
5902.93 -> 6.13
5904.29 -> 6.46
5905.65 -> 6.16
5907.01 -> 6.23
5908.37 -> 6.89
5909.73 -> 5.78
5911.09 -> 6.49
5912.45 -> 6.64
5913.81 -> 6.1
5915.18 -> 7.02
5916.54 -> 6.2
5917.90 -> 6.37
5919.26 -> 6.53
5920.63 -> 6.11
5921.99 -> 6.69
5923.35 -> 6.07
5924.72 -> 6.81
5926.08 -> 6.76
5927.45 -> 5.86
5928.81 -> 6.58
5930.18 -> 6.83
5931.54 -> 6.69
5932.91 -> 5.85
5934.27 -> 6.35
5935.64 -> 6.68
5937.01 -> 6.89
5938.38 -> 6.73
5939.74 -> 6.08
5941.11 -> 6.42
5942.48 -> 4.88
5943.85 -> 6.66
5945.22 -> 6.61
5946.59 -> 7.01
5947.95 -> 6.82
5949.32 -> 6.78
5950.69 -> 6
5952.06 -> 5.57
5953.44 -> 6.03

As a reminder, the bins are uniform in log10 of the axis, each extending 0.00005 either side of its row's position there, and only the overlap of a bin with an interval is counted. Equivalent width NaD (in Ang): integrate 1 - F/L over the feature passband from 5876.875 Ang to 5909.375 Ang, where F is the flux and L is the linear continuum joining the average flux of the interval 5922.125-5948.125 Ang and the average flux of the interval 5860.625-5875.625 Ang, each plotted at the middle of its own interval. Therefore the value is 5.4 Ang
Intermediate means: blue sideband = 6.44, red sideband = 6.45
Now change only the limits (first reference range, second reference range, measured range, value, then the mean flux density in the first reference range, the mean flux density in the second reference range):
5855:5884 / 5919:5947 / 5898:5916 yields 0.7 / 6.41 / 6.42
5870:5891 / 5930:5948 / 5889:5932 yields 3.0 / 5.99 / 6.44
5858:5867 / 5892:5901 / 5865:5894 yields -2.9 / 6.08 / 4.52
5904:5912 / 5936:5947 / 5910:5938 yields -0.4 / 6.34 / 6.4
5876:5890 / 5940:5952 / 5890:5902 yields 2.9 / 5.75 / 6.34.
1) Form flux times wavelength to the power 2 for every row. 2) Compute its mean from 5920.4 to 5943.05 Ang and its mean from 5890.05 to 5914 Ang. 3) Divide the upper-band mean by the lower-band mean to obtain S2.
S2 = 1.19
